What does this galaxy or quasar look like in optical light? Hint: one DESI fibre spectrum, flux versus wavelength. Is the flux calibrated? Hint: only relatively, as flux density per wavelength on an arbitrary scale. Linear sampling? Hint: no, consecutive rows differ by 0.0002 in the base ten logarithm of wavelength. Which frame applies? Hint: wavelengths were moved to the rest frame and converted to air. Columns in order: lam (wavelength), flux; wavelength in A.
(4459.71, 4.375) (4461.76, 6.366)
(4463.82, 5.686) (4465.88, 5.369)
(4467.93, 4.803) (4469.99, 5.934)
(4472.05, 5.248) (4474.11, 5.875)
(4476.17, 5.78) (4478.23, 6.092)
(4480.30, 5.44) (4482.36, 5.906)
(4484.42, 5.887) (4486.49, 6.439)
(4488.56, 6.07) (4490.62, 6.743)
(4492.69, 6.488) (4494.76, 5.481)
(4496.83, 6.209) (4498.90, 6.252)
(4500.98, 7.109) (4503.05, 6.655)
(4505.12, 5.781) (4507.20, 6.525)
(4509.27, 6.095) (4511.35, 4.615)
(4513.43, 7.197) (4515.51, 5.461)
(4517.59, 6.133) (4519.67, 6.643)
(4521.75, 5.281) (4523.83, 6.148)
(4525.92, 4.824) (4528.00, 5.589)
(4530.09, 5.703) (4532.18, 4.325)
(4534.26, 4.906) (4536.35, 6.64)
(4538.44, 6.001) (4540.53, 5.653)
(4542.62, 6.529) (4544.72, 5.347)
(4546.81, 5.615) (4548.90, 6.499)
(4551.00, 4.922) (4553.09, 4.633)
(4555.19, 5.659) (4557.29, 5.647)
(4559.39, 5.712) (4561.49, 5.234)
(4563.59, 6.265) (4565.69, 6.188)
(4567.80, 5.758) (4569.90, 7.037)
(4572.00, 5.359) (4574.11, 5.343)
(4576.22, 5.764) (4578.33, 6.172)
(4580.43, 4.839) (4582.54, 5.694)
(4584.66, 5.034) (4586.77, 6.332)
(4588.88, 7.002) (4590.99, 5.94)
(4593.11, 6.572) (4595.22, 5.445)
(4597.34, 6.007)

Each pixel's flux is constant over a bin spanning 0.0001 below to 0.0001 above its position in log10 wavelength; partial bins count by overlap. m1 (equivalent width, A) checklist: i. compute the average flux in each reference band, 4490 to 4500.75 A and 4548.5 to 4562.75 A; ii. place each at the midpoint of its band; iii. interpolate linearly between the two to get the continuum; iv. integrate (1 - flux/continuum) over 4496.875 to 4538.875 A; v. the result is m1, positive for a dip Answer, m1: 0.5 A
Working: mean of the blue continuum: 6.28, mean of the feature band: 5.9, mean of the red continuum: 5.44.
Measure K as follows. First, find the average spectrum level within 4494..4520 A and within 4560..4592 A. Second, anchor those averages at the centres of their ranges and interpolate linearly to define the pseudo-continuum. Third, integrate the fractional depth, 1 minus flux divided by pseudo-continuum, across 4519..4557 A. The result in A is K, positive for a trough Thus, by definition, 2.7 A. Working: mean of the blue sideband 6.16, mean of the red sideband 5.86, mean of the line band 5.6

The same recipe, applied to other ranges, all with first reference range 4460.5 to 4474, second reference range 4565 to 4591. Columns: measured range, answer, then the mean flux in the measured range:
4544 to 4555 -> 0.7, 5.43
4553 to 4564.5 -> 0.5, 5.59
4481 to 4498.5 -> -1.6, 6.15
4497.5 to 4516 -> -1.7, 6.21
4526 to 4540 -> 0.6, 5.49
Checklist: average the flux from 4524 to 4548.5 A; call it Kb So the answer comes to 5.6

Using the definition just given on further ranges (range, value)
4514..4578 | 5.71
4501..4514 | 6.18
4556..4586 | 5.72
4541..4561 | 5.61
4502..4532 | 5.86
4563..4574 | 6.05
